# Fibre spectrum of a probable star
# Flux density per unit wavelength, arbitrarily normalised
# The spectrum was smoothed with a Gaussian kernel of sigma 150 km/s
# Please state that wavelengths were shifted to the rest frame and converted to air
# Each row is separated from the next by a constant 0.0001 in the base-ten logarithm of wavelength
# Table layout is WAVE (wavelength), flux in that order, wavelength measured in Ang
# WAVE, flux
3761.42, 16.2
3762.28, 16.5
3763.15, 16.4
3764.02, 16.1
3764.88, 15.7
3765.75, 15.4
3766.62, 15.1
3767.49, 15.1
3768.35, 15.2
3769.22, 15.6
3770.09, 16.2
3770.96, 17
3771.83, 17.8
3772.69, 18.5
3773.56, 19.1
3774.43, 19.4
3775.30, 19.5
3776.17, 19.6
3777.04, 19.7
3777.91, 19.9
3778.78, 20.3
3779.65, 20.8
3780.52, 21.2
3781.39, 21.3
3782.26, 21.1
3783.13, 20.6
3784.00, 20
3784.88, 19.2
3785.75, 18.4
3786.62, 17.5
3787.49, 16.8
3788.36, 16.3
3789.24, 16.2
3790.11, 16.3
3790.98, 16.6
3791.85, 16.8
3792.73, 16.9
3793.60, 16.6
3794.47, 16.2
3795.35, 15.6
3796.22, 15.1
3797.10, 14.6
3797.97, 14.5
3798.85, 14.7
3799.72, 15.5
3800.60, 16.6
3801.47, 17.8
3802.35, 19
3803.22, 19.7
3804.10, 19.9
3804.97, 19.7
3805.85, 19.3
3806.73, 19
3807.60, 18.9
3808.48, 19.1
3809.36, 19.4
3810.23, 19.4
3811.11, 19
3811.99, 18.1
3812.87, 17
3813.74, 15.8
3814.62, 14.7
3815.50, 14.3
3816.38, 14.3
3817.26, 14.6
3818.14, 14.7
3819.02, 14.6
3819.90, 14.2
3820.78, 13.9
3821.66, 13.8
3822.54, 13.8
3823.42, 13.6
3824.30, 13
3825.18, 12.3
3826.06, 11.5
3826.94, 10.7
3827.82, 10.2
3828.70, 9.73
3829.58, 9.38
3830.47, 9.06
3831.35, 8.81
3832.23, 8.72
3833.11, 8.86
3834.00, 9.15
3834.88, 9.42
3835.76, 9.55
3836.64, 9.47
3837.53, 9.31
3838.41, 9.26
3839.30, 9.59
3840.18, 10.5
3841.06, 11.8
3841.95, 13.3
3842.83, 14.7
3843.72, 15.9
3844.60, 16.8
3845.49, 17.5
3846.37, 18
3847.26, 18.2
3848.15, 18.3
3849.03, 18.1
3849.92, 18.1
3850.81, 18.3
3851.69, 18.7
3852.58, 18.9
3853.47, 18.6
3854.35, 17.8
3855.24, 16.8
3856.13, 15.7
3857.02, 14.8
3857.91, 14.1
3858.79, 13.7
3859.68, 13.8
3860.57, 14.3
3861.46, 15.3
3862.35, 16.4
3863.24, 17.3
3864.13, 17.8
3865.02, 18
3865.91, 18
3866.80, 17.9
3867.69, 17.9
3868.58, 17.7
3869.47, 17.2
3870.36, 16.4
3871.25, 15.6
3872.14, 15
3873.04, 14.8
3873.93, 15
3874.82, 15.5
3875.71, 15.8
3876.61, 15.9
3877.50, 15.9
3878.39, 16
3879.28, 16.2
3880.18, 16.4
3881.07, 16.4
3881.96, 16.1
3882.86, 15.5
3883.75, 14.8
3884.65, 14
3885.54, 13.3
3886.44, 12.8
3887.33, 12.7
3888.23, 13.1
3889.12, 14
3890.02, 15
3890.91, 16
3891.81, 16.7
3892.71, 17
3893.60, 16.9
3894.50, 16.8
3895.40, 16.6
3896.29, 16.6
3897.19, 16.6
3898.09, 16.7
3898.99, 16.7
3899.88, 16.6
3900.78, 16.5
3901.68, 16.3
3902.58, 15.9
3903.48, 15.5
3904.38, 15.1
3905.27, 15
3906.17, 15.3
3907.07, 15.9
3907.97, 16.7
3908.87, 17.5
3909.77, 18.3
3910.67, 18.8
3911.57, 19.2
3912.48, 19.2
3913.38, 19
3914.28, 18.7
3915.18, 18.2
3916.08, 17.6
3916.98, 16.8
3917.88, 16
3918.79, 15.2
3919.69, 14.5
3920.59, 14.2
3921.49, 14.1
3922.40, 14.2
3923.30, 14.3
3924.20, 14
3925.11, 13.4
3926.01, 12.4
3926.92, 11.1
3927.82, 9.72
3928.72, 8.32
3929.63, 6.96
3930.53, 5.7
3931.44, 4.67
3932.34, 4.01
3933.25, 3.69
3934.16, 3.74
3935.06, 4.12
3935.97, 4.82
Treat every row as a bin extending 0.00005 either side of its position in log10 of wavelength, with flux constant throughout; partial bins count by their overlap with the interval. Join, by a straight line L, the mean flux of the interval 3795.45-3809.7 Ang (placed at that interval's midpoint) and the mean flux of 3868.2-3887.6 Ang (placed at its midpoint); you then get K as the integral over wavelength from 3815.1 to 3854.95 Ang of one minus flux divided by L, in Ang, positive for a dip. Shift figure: 7.67 Ang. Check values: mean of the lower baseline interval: 17.6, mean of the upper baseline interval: 15.4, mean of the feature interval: 13.4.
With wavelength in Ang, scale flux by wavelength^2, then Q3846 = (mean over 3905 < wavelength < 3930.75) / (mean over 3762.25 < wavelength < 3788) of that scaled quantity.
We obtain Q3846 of 0.88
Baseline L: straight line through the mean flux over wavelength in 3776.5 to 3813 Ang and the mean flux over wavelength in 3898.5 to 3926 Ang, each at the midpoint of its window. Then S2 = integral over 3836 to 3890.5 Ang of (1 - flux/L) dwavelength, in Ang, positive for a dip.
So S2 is 4.98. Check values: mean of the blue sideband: 18.1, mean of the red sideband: 16.2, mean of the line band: 15.5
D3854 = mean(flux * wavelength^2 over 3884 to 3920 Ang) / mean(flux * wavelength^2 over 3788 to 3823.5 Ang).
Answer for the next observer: 1.0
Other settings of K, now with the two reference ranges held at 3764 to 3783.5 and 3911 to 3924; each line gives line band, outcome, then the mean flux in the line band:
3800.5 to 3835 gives 6.09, 14.6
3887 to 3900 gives 0.70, 15.9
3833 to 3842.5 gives 4.01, 10.1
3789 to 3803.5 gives 1.34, 16.4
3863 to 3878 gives 0.47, 16.6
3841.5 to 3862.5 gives 0.99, 16.5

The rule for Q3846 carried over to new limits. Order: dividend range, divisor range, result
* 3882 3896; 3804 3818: 0.89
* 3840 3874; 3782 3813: 0.96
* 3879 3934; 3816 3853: 1.15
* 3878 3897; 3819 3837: 1.44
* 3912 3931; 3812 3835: 1.18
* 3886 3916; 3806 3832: 1.19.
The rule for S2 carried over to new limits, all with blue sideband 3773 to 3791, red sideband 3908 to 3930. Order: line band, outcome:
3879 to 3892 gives 1.0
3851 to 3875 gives 0.4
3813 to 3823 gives 2.0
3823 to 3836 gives 5.5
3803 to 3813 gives -0.4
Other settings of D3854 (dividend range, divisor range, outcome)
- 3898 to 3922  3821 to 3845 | 1.54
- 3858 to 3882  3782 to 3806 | 0.97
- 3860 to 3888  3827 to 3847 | 1.42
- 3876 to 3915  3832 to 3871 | 1.10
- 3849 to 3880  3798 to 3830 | 1.09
